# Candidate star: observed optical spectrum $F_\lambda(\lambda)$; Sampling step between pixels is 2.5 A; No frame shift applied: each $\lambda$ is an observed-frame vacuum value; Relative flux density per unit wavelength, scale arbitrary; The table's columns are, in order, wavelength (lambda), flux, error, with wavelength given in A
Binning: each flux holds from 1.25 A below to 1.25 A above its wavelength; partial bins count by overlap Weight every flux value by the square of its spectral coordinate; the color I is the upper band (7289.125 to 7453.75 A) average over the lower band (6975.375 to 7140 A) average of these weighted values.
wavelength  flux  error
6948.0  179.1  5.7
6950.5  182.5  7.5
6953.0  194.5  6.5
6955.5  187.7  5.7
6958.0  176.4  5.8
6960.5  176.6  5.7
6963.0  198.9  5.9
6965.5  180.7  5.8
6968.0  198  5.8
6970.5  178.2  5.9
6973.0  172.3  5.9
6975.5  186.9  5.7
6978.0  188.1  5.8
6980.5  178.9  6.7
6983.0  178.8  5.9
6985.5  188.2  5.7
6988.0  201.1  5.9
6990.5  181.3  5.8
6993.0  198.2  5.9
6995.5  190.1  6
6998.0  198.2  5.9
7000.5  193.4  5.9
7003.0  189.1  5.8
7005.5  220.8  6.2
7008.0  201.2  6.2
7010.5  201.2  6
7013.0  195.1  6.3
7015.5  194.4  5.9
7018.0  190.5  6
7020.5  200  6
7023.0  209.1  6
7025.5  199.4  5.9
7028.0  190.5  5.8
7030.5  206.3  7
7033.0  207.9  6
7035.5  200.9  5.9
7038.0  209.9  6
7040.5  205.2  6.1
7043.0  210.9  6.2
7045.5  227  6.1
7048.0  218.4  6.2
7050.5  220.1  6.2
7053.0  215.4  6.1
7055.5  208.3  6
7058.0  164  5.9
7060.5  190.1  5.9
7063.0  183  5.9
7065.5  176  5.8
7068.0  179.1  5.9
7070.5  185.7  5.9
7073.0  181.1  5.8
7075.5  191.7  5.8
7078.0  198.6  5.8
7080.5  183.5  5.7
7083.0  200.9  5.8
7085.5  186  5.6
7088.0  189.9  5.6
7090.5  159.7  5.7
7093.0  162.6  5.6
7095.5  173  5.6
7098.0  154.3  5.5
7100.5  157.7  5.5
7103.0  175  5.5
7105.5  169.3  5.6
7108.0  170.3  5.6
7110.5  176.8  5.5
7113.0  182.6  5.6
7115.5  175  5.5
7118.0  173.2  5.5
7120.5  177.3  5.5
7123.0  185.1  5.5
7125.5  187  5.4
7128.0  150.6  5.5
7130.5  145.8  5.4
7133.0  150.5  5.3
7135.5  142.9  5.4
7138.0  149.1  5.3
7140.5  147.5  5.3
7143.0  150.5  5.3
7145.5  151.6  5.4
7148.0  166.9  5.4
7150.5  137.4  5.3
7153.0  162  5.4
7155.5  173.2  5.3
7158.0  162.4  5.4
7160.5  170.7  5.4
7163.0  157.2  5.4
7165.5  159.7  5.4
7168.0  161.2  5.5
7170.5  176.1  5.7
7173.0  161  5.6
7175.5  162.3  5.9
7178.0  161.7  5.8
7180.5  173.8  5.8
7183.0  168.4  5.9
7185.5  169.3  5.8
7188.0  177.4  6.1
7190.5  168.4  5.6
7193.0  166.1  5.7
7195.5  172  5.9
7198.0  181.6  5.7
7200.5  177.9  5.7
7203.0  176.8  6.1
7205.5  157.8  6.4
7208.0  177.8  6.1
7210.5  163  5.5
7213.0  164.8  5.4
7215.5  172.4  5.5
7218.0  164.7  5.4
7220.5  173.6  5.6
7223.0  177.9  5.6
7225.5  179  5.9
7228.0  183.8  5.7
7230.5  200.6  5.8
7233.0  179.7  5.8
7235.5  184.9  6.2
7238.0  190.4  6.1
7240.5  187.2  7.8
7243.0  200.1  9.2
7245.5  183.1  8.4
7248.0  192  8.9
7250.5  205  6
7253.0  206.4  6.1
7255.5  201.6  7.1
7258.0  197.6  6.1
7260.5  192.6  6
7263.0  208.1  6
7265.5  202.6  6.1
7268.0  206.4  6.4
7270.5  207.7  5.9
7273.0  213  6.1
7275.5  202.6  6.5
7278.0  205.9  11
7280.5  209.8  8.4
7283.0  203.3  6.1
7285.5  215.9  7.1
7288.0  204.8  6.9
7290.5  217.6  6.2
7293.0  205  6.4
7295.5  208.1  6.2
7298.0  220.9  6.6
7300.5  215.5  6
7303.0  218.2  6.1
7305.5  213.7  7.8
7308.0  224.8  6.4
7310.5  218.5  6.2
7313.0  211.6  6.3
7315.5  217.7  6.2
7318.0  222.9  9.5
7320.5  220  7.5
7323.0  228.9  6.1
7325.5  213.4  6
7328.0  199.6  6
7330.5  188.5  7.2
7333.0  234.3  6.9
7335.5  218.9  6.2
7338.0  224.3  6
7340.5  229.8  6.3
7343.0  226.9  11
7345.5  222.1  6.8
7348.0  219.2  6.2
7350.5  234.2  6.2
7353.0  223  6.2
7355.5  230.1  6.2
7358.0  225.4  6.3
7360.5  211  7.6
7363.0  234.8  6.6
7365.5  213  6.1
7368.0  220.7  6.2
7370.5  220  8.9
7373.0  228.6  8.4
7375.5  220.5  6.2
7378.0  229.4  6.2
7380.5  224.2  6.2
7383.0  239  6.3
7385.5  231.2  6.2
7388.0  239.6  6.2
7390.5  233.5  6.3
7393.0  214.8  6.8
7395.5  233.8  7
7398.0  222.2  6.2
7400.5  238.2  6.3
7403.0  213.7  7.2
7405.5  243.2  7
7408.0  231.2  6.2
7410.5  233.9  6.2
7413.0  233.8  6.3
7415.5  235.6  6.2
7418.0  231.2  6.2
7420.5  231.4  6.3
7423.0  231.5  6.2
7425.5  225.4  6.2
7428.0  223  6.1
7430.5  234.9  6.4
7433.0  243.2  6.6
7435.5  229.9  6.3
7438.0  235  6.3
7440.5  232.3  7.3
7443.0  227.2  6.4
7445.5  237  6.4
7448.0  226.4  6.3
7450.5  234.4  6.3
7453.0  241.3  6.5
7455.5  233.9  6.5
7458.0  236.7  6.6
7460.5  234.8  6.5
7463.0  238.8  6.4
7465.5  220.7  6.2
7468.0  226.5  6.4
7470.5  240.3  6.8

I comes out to 1.3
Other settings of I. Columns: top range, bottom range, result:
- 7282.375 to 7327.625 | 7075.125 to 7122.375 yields 1.29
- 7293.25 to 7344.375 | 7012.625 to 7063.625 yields 1.16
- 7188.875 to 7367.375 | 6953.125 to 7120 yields 1.14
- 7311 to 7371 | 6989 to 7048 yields 1.20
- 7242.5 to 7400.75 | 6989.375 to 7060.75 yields 1.17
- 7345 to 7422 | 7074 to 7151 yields 1.46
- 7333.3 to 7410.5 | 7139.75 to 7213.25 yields 1.45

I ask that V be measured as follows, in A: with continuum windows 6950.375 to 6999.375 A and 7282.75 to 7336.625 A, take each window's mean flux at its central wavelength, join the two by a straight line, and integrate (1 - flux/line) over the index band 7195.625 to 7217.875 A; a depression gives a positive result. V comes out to 3.8 A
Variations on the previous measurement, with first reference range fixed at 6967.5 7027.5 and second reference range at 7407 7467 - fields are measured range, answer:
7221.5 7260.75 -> 4.3 A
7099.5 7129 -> 4.3 A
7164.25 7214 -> 9.8 A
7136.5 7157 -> 5.1 A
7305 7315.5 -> 0.2 A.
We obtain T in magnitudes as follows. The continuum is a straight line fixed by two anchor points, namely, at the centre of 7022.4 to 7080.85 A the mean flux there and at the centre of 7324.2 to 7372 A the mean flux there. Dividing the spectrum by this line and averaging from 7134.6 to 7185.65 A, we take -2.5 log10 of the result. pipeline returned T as 0.28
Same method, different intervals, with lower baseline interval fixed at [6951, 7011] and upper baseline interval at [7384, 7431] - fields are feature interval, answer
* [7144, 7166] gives 0.28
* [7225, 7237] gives 0.15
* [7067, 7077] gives 0.08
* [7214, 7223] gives 0.23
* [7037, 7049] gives -0.10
